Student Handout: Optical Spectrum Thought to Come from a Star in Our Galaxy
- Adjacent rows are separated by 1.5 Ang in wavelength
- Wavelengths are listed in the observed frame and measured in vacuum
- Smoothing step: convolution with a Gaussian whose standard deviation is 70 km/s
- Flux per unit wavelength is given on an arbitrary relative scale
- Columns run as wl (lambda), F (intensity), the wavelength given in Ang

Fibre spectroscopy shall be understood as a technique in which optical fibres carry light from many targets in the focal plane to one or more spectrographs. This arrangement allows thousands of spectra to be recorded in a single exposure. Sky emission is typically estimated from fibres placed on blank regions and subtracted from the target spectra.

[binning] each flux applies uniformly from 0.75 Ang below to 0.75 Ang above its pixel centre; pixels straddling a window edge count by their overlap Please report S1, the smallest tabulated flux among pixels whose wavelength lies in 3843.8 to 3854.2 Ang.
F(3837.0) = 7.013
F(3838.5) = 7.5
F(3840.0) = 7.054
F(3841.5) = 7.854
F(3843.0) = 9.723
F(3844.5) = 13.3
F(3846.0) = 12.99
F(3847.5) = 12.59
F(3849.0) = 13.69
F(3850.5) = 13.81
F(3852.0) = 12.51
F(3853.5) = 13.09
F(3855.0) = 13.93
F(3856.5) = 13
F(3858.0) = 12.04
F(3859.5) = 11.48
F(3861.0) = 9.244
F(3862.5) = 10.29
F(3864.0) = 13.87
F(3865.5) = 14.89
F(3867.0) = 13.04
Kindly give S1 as 12.51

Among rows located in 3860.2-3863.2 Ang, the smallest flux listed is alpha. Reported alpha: 9.244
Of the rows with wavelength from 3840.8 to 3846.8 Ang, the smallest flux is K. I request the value 7.854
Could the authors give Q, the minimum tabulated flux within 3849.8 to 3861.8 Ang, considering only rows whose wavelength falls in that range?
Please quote 9.244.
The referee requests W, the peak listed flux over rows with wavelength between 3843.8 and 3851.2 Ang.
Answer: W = 13.81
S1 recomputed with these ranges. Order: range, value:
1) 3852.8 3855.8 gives 13.09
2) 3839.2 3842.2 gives 7.054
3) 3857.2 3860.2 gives 11.48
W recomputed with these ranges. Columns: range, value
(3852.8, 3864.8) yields 13.93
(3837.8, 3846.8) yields 13.3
